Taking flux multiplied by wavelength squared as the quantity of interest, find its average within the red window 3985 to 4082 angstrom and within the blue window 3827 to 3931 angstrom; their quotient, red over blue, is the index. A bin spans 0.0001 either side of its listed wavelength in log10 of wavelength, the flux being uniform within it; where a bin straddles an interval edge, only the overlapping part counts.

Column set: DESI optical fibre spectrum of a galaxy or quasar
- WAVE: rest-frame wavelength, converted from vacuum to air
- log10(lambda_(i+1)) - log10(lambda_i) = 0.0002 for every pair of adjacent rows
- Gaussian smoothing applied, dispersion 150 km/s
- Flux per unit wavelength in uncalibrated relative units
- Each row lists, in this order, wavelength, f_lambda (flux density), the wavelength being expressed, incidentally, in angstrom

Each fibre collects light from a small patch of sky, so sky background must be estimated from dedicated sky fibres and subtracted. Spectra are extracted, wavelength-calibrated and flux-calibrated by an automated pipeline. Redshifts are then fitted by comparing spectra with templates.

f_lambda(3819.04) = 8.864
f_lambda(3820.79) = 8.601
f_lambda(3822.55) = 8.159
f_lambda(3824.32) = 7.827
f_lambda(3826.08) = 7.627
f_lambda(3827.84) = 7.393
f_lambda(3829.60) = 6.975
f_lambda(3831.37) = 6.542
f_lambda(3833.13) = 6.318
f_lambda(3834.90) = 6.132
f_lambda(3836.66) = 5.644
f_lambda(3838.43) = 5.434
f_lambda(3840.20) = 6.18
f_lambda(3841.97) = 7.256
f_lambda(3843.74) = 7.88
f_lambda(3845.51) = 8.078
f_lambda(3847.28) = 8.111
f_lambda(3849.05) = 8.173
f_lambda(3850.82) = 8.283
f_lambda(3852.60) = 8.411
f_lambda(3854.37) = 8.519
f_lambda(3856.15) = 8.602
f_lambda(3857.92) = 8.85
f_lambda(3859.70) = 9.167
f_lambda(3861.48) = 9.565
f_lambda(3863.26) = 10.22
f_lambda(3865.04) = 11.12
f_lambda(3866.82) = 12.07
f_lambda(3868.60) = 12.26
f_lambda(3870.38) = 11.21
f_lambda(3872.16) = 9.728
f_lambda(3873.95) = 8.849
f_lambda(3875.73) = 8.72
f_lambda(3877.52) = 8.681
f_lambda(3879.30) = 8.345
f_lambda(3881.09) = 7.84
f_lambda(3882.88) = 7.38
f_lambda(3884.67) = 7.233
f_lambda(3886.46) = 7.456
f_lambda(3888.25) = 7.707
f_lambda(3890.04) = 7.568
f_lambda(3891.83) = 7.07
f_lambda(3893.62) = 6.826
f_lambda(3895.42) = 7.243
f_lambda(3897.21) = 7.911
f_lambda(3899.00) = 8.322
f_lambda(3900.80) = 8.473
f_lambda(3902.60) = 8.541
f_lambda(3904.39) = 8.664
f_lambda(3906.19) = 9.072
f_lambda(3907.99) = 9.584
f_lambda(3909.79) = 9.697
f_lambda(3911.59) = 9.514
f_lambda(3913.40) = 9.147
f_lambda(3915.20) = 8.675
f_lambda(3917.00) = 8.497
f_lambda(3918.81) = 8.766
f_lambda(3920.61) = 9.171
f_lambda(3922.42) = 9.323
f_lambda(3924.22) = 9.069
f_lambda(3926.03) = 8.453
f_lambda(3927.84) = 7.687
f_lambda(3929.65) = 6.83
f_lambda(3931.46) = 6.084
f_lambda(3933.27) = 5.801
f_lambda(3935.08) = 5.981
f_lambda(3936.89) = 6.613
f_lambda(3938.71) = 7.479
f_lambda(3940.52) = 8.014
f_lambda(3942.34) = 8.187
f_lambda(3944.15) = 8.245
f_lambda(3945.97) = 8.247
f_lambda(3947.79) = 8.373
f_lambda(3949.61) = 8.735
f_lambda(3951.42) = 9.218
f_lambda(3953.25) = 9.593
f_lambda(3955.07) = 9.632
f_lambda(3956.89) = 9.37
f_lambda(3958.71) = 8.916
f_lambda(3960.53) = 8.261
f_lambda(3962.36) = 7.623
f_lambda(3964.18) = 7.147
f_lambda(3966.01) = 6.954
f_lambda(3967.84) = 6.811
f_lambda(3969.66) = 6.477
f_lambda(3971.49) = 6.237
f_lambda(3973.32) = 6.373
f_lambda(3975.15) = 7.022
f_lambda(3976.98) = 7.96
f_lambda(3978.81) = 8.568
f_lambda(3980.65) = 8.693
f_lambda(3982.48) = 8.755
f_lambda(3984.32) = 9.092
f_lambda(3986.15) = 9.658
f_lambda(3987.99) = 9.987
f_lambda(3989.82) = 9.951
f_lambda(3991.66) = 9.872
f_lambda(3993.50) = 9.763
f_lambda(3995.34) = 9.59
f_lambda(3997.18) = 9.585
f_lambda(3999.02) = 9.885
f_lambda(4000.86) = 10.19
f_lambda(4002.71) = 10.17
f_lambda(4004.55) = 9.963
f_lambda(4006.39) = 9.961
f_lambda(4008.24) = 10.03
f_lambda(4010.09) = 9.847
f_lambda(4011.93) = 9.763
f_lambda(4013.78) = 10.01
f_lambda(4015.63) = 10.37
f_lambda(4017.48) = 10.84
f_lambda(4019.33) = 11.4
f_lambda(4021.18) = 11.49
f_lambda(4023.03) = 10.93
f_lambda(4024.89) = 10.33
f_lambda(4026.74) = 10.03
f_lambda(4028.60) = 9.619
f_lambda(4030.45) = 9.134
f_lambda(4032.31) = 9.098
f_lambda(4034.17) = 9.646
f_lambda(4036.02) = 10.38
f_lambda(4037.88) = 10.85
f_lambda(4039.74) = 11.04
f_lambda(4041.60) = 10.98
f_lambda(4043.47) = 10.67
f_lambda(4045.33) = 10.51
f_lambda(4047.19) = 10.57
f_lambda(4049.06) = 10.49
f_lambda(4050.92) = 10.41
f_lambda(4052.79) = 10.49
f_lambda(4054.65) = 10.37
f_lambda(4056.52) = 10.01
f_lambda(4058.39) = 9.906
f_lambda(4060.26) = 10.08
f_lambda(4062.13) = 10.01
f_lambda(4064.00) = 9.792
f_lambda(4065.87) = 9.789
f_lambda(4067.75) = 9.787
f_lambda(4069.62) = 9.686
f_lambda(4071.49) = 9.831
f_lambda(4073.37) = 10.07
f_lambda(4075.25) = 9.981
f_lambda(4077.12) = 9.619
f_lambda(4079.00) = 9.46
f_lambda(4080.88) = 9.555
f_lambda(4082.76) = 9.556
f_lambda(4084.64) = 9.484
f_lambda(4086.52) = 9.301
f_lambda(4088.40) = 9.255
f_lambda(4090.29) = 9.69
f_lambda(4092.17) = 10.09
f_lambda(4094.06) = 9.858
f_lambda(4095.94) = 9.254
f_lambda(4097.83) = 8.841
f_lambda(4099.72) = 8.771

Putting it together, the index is 1.31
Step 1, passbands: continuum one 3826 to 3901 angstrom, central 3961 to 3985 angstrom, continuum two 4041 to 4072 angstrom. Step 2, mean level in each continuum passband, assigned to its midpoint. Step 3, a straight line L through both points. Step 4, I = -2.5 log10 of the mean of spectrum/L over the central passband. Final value 0.235 mag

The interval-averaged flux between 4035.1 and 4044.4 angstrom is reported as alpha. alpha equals 10.8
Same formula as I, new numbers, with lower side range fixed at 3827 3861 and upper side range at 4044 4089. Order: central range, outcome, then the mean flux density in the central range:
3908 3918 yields -0.111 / 9.14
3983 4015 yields -0.073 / 9.83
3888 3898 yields 0.095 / 7.36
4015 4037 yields -0.087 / 10.3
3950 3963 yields -0.029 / 8.97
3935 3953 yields 0.070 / 8.06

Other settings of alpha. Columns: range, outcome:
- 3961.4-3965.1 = 7.39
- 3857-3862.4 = 9.2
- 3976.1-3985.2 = 8.61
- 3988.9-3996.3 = 9.8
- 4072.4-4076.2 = 10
